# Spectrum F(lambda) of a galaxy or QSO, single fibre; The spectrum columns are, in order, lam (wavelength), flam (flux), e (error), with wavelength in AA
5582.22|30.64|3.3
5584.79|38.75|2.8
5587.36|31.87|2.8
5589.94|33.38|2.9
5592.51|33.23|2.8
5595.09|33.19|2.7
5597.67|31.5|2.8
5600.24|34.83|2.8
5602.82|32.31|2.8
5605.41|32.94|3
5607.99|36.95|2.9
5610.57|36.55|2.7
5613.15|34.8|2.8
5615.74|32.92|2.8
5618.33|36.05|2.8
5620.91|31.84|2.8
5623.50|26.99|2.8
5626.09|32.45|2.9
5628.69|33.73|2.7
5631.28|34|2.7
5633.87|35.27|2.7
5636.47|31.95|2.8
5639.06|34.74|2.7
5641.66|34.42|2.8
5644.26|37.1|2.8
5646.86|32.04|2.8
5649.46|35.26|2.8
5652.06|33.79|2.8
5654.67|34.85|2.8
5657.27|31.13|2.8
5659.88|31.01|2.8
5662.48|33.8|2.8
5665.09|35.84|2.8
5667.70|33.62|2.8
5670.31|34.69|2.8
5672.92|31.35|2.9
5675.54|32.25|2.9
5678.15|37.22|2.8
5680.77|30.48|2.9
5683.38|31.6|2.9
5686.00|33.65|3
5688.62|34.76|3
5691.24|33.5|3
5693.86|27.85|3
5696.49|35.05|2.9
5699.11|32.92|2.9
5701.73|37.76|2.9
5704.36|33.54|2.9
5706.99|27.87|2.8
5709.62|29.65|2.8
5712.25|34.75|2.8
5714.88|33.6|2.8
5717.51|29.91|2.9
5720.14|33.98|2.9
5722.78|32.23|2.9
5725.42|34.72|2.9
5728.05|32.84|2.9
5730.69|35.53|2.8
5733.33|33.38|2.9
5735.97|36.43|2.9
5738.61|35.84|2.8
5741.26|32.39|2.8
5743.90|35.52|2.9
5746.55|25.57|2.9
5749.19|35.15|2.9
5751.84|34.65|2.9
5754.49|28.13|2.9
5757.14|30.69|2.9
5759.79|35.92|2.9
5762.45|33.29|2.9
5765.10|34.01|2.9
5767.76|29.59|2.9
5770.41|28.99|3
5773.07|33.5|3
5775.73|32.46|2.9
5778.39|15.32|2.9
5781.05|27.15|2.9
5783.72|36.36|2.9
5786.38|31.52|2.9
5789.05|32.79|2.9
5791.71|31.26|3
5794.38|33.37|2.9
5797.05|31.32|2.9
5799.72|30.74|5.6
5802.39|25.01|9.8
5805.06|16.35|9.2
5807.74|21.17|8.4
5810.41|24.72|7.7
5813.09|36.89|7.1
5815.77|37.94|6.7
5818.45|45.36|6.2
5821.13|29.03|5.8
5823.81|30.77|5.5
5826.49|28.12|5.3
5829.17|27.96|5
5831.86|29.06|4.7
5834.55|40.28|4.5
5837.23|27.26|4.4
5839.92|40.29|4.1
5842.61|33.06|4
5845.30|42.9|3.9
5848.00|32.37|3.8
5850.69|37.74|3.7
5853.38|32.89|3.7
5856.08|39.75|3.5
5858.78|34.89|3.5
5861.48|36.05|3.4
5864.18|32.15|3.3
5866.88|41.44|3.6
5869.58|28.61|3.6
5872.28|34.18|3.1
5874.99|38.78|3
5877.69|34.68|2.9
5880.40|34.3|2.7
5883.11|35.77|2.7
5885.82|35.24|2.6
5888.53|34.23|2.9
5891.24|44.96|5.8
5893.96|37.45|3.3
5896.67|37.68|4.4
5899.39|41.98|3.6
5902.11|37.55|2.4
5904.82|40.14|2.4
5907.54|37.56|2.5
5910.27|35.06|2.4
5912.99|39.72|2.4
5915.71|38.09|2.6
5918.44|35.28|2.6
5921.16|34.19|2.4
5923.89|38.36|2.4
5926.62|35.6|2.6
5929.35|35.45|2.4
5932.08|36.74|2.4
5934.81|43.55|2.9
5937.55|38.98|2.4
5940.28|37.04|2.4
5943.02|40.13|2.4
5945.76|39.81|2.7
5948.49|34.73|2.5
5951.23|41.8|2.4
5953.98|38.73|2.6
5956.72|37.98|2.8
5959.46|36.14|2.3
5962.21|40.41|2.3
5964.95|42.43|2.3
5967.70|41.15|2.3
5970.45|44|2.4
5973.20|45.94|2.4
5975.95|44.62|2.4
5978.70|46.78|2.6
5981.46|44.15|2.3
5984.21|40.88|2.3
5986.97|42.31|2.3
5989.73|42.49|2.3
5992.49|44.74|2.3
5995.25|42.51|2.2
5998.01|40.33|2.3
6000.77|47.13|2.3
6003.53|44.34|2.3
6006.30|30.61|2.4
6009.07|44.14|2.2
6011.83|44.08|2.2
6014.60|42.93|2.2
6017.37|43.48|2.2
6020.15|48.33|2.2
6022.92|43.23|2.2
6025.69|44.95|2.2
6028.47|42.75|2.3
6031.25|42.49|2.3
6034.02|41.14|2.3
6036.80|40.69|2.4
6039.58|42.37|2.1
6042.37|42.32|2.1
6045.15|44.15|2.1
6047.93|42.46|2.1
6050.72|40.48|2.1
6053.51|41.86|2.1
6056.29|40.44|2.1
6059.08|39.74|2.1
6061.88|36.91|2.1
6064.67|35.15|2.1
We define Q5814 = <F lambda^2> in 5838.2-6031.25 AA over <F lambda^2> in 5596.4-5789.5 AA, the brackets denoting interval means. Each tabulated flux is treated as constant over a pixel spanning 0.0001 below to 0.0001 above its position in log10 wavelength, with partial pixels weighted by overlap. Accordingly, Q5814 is 1.3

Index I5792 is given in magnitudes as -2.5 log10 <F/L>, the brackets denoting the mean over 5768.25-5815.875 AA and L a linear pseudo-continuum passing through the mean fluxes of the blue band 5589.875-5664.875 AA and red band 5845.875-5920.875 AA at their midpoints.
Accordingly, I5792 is 0.22 mag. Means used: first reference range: 33.6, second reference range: 36.6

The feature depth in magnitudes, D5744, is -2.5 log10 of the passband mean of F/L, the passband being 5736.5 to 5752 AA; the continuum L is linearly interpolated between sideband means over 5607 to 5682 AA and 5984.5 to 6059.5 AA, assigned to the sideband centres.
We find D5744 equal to 0.09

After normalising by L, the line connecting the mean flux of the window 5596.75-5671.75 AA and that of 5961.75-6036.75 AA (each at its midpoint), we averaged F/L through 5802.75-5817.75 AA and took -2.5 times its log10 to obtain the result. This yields 0.34 mag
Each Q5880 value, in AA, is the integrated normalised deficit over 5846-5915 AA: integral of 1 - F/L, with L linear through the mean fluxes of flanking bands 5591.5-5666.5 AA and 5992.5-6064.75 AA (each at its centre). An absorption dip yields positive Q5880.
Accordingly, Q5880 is 4.0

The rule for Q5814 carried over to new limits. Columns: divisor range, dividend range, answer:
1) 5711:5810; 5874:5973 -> 1.30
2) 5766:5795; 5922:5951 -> 1.33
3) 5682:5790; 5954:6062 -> 1.44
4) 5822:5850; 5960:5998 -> 1.36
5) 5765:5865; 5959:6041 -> 1.43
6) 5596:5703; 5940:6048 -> 1.41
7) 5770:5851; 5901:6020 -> 1.36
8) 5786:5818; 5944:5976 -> 1.43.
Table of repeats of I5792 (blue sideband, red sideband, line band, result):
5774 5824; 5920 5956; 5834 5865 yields -0.09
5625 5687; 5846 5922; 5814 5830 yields 0.07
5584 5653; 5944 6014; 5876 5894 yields 0.09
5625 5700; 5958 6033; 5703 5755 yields 0.08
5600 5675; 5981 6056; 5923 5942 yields 0.07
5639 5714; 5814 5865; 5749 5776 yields 0.06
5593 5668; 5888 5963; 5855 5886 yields 0.06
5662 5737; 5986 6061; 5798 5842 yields 0.19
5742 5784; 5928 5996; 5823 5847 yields 0.04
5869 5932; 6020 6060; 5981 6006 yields -0.06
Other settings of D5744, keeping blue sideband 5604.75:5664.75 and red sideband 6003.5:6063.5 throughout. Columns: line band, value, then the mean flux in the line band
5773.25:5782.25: 0.37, 26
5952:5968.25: 0.03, 39.5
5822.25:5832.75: 0.28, 29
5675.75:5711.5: 0.07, 32.8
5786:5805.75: 0.25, 29.3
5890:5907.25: -0.02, 39.8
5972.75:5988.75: -0.08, 44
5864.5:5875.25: 0.10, 35.1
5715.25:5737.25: 0.06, 33.6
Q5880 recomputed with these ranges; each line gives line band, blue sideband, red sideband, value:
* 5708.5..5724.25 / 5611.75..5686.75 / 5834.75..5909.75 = 0.88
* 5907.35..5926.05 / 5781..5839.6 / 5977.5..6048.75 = 0.20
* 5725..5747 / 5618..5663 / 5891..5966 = 0.71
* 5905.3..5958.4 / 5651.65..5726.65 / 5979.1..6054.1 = 3.08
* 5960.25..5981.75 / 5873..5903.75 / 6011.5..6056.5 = -1.55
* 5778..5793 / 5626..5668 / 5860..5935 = 2.36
